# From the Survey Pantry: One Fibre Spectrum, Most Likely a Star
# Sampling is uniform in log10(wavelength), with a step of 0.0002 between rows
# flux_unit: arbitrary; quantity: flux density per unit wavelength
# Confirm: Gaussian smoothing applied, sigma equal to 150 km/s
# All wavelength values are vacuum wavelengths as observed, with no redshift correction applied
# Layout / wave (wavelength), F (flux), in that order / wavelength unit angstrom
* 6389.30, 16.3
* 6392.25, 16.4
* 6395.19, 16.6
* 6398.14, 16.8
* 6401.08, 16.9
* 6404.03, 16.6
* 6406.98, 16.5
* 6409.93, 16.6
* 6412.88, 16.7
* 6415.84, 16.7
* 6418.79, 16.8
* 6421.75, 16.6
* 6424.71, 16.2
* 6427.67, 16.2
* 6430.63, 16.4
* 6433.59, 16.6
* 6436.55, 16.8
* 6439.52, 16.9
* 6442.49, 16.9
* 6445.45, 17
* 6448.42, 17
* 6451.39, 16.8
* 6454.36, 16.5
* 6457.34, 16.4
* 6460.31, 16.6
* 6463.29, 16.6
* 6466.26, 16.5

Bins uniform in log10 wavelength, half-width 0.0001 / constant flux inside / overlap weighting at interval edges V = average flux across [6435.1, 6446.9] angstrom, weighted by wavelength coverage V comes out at 16.9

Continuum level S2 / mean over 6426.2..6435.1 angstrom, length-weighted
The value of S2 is 16.4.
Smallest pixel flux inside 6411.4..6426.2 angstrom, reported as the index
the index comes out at 16.2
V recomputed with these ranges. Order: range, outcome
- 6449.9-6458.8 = 16.6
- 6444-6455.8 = 16.8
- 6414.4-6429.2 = 16.5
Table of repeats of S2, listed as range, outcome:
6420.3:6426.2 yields 16.4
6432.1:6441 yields 16.8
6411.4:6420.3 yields 16.7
